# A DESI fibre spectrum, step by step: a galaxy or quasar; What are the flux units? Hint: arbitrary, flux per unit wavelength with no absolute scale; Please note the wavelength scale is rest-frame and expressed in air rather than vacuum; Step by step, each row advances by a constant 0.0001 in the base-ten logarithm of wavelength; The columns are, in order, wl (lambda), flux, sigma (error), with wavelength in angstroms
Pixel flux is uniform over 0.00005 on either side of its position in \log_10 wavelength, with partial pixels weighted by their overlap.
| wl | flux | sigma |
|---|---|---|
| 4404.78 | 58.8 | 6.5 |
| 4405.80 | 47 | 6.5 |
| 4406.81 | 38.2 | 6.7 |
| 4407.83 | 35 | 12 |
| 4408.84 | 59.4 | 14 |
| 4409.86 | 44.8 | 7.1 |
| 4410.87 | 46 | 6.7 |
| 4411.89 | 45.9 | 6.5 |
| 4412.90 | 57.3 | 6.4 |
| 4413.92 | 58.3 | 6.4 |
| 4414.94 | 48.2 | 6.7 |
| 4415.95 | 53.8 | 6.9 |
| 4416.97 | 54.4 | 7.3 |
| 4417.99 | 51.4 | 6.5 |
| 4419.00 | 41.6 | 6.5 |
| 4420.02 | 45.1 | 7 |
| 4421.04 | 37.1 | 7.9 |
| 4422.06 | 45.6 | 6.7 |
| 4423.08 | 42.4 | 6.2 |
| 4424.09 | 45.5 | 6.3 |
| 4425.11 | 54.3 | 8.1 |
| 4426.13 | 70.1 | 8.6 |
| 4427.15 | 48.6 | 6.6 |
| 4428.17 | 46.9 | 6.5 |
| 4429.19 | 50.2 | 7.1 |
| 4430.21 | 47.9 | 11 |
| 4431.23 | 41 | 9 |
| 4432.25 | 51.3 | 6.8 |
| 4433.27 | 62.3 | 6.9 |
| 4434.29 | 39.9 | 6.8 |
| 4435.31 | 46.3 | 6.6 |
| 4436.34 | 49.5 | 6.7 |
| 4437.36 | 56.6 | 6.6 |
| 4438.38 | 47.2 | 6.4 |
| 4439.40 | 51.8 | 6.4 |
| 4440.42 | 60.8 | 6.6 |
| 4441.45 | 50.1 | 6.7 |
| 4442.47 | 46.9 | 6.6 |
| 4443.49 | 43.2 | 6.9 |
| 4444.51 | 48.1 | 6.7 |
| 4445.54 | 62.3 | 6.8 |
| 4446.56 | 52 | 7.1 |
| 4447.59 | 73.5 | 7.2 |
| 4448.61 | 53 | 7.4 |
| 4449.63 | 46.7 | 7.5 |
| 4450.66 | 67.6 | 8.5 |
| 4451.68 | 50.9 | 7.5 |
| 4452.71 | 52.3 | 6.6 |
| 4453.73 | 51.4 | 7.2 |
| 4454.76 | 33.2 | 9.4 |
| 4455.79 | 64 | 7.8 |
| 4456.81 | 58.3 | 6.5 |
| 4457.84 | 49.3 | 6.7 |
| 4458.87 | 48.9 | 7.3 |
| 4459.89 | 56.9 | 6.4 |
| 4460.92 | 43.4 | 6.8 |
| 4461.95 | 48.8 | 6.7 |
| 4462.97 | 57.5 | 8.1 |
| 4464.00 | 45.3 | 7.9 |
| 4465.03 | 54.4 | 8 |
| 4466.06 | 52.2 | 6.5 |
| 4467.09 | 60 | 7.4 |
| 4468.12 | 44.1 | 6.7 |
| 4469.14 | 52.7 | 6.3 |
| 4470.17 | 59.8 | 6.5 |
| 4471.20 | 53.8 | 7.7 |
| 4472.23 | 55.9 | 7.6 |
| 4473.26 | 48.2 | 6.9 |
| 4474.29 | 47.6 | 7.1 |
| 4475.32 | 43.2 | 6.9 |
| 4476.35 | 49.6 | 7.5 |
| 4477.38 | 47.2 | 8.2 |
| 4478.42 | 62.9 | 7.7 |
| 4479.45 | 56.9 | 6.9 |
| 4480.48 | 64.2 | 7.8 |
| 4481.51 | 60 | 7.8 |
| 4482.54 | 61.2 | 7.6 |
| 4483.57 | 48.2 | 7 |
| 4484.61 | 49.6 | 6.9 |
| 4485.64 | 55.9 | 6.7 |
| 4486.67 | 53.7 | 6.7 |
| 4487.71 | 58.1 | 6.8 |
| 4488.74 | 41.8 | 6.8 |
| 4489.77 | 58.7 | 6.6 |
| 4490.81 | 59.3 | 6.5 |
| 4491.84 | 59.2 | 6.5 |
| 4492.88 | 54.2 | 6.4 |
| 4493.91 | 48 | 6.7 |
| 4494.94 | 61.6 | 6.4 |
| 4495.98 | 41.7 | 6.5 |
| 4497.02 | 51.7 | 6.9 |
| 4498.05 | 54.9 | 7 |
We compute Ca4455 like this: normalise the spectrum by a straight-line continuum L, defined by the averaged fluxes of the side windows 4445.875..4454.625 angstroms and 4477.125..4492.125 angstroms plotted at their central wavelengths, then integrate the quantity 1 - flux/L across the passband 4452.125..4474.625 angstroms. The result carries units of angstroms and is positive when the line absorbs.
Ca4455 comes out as 1.47 angstroms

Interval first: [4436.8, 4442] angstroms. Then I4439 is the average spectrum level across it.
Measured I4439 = 53.2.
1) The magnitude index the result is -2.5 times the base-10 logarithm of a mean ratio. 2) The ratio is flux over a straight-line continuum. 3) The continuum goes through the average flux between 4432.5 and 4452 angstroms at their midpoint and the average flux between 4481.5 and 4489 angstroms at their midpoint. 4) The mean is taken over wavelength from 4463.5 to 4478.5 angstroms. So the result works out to 0.04 mag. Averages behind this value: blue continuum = 53.1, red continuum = 53.5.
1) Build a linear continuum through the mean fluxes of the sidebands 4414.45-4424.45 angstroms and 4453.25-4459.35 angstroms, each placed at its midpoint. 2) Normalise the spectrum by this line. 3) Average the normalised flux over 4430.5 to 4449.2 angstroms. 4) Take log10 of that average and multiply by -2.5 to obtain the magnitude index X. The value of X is -0.06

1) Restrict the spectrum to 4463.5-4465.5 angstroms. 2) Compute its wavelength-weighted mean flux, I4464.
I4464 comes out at 49.7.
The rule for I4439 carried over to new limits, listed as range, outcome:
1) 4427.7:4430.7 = 48.4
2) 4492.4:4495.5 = 54.5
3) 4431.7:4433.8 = 56.4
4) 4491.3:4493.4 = 56.8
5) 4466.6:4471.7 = 54.1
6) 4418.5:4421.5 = 41.3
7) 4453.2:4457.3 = 51.7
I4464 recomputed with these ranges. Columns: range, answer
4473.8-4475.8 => 45.4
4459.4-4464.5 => 50.4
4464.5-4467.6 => 55.4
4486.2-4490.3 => 53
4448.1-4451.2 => 55.8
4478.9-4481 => 60.7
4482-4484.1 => 54.7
